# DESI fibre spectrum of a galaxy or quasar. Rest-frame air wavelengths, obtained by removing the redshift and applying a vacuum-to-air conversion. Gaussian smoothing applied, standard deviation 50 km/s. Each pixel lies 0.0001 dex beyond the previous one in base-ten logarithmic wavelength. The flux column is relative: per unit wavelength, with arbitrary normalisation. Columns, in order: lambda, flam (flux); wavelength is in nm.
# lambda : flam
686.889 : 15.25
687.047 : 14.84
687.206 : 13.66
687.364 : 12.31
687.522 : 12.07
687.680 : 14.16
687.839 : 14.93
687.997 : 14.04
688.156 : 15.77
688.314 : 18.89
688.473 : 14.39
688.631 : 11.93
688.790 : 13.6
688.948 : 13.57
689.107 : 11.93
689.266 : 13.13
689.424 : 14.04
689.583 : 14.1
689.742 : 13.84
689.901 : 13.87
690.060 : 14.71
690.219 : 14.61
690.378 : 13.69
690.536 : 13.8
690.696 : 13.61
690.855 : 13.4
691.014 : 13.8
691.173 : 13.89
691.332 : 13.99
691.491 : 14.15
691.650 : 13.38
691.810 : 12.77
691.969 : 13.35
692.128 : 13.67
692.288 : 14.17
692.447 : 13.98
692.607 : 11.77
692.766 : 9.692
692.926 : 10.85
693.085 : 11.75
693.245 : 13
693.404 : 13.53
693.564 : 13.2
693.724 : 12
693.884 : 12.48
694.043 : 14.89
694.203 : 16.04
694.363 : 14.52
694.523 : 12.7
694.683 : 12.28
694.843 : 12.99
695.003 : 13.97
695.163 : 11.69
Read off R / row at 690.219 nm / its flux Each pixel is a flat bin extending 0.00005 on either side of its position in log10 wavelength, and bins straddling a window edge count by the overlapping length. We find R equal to 14.61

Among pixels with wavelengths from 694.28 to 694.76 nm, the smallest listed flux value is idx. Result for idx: 12.28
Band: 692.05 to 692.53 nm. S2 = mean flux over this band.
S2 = 13.9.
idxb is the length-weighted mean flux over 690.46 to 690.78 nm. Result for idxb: 13.7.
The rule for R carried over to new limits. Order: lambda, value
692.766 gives 9.692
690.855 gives 13.4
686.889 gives 15.25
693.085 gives 11.75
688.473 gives 14.39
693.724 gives 12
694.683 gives 12.28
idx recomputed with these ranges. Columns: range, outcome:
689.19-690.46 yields 13.13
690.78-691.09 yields 13.4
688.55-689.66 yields 11.93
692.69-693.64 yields 9.692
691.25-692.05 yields 12.77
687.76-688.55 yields 14.04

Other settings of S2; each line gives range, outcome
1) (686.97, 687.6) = 13.2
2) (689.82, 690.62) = 14.1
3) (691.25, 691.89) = 13.6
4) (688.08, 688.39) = 17.4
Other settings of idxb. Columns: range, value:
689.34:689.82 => 14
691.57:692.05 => 13.2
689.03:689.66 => 13.3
